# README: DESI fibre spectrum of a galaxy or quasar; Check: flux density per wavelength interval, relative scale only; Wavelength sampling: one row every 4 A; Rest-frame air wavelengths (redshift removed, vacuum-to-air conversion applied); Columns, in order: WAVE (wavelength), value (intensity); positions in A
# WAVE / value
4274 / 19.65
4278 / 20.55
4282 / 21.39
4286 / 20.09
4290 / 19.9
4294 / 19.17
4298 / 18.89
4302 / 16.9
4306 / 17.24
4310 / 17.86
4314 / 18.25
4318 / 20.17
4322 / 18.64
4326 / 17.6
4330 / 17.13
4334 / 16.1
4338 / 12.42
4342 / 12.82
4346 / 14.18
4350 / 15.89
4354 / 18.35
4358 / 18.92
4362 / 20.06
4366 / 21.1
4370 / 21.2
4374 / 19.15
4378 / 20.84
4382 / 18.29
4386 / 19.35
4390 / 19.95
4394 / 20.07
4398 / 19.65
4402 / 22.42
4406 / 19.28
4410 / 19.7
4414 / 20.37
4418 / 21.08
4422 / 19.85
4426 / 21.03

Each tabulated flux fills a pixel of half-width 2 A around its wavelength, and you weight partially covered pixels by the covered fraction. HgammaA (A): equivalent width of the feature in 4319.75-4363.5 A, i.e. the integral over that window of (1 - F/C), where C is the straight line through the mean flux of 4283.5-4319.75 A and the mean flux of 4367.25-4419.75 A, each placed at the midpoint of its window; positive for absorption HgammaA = 6.4 A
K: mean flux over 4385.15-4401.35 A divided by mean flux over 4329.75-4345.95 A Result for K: 1.40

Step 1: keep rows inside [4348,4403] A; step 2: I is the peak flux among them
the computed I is 22.42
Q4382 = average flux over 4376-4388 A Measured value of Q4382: 19.5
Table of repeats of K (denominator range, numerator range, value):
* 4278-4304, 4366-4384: 1.03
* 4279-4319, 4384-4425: 1.06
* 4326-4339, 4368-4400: 1.25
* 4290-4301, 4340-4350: 0.74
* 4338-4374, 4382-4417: 1.14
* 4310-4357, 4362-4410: 1.21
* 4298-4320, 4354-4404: 1.10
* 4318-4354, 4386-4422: 1.26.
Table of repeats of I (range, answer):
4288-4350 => 20.17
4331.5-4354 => 18.35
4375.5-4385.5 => 20.84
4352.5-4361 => 18.92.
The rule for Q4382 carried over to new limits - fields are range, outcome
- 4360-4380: 20.5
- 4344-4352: 15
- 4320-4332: 17.8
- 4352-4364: 19.1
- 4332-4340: 14.3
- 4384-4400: 19.8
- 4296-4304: 17.9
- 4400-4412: 20.5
